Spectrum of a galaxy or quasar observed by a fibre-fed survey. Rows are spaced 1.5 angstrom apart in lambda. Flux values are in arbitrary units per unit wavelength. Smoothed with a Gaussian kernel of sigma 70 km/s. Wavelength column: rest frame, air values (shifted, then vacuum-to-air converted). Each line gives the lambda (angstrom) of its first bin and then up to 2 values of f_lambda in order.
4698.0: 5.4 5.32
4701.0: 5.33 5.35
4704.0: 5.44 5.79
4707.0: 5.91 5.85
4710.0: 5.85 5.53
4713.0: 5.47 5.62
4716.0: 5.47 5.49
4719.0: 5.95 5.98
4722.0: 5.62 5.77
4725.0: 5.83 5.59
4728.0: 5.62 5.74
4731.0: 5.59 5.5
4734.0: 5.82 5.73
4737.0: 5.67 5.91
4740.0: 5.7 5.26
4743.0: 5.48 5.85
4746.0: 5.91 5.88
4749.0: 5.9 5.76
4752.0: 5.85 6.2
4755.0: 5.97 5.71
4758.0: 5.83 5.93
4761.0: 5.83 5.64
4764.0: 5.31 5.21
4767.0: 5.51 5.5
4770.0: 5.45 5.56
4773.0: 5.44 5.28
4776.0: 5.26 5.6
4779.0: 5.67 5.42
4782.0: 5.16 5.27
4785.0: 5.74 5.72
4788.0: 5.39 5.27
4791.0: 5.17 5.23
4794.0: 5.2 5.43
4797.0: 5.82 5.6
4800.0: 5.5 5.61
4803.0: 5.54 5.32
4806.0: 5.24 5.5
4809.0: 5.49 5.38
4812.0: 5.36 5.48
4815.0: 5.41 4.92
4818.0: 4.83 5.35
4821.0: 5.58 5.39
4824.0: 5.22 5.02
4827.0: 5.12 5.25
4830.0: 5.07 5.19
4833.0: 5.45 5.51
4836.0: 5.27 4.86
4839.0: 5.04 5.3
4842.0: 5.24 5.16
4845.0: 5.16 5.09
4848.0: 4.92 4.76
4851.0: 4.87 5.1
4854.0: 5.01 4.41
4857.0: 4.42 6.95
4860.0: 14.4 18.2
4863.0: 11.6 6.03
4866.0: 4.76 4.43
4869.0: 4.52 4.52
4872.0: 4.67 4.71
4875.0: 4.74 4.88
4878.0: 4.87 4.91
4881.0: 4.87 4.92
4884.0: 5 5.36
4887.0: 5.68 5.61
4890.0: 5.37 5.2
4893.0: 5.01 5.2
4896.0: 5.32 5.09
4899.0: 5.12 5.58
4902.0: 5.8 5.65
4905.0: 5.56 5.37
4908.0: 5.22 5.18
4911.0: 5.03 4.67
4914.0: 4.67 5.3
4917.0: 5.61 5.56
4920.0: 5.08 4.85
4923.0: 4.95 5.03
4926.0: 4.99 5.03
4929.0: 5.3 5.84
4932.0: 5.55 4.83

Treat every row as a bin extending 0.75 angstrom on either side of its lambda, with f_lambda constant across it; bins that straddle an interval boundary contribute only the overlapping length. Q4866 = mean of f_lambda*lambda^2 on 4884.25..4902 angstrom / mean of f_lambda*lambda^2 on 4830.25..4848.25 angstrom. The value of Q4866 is 1.05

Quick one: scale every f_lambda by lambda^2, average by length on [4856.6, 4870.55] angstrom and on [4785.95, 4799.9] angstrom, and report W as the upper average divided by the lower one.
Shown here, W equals 1.56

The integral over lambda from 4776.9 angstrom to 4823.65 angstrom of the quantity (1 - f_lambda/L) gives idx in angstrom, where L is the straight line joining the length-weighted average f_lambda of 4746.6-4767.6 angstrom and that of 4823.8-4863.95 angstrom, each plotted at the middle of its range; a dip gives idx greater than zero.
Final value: 4.5 angstrom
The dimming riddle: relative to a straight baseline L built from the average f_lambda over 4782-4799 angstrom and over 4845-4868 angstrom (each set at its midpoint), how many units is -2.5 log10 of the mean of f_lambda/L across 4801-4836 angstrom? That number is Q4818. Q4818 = 0.14 mag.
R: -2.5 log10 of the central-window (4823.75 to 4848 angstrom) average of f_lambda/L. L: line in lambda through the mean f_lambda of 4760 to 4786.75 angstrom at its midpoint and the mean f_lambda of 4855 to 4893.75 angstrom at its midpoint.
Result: 0.143 mag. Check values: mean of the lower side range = 5.48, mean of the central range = 5.18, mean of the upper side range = 6.17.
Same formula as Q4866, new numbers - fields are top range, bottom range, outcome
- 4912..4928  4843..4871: 0.79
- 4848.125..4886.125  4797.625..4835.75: 1.17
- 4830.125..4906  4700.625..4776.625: 1.06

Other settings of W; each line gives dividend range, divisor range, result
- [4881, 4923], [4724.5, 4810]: 0.99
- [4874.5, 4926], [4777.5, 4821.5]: 1.00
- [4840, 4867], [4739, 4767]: 1.23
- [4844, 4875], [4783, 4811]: 1.20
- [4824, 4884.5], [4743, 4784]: 1.06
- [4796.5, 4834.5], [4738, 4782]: 0.97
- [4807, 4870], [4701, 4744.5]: 1.09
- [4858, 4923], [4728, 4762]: 1.07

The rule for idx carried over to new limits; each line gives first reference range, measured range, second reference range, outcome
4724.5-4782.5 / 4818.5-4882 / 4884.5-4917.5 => -4.0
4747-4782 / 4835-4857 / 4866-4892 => 0.6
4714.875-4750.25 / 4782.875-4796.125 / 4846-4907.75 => 0.8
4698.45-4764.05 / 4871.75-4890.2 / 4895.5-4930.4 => 0.9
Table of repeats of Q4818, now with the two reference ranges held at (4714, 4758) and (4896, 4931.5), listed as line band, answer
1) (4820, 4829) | 0.05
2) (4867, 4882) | 0.14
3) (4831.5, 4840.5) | 0.05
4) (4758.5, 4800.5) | 0.03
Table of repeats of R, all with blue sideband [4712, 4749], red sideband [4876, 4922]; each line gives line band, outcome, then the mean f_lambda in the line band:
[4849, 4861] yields -0.22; 6.52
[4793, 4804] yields 0.00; 5.52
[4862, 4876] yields -0.09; 5.77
